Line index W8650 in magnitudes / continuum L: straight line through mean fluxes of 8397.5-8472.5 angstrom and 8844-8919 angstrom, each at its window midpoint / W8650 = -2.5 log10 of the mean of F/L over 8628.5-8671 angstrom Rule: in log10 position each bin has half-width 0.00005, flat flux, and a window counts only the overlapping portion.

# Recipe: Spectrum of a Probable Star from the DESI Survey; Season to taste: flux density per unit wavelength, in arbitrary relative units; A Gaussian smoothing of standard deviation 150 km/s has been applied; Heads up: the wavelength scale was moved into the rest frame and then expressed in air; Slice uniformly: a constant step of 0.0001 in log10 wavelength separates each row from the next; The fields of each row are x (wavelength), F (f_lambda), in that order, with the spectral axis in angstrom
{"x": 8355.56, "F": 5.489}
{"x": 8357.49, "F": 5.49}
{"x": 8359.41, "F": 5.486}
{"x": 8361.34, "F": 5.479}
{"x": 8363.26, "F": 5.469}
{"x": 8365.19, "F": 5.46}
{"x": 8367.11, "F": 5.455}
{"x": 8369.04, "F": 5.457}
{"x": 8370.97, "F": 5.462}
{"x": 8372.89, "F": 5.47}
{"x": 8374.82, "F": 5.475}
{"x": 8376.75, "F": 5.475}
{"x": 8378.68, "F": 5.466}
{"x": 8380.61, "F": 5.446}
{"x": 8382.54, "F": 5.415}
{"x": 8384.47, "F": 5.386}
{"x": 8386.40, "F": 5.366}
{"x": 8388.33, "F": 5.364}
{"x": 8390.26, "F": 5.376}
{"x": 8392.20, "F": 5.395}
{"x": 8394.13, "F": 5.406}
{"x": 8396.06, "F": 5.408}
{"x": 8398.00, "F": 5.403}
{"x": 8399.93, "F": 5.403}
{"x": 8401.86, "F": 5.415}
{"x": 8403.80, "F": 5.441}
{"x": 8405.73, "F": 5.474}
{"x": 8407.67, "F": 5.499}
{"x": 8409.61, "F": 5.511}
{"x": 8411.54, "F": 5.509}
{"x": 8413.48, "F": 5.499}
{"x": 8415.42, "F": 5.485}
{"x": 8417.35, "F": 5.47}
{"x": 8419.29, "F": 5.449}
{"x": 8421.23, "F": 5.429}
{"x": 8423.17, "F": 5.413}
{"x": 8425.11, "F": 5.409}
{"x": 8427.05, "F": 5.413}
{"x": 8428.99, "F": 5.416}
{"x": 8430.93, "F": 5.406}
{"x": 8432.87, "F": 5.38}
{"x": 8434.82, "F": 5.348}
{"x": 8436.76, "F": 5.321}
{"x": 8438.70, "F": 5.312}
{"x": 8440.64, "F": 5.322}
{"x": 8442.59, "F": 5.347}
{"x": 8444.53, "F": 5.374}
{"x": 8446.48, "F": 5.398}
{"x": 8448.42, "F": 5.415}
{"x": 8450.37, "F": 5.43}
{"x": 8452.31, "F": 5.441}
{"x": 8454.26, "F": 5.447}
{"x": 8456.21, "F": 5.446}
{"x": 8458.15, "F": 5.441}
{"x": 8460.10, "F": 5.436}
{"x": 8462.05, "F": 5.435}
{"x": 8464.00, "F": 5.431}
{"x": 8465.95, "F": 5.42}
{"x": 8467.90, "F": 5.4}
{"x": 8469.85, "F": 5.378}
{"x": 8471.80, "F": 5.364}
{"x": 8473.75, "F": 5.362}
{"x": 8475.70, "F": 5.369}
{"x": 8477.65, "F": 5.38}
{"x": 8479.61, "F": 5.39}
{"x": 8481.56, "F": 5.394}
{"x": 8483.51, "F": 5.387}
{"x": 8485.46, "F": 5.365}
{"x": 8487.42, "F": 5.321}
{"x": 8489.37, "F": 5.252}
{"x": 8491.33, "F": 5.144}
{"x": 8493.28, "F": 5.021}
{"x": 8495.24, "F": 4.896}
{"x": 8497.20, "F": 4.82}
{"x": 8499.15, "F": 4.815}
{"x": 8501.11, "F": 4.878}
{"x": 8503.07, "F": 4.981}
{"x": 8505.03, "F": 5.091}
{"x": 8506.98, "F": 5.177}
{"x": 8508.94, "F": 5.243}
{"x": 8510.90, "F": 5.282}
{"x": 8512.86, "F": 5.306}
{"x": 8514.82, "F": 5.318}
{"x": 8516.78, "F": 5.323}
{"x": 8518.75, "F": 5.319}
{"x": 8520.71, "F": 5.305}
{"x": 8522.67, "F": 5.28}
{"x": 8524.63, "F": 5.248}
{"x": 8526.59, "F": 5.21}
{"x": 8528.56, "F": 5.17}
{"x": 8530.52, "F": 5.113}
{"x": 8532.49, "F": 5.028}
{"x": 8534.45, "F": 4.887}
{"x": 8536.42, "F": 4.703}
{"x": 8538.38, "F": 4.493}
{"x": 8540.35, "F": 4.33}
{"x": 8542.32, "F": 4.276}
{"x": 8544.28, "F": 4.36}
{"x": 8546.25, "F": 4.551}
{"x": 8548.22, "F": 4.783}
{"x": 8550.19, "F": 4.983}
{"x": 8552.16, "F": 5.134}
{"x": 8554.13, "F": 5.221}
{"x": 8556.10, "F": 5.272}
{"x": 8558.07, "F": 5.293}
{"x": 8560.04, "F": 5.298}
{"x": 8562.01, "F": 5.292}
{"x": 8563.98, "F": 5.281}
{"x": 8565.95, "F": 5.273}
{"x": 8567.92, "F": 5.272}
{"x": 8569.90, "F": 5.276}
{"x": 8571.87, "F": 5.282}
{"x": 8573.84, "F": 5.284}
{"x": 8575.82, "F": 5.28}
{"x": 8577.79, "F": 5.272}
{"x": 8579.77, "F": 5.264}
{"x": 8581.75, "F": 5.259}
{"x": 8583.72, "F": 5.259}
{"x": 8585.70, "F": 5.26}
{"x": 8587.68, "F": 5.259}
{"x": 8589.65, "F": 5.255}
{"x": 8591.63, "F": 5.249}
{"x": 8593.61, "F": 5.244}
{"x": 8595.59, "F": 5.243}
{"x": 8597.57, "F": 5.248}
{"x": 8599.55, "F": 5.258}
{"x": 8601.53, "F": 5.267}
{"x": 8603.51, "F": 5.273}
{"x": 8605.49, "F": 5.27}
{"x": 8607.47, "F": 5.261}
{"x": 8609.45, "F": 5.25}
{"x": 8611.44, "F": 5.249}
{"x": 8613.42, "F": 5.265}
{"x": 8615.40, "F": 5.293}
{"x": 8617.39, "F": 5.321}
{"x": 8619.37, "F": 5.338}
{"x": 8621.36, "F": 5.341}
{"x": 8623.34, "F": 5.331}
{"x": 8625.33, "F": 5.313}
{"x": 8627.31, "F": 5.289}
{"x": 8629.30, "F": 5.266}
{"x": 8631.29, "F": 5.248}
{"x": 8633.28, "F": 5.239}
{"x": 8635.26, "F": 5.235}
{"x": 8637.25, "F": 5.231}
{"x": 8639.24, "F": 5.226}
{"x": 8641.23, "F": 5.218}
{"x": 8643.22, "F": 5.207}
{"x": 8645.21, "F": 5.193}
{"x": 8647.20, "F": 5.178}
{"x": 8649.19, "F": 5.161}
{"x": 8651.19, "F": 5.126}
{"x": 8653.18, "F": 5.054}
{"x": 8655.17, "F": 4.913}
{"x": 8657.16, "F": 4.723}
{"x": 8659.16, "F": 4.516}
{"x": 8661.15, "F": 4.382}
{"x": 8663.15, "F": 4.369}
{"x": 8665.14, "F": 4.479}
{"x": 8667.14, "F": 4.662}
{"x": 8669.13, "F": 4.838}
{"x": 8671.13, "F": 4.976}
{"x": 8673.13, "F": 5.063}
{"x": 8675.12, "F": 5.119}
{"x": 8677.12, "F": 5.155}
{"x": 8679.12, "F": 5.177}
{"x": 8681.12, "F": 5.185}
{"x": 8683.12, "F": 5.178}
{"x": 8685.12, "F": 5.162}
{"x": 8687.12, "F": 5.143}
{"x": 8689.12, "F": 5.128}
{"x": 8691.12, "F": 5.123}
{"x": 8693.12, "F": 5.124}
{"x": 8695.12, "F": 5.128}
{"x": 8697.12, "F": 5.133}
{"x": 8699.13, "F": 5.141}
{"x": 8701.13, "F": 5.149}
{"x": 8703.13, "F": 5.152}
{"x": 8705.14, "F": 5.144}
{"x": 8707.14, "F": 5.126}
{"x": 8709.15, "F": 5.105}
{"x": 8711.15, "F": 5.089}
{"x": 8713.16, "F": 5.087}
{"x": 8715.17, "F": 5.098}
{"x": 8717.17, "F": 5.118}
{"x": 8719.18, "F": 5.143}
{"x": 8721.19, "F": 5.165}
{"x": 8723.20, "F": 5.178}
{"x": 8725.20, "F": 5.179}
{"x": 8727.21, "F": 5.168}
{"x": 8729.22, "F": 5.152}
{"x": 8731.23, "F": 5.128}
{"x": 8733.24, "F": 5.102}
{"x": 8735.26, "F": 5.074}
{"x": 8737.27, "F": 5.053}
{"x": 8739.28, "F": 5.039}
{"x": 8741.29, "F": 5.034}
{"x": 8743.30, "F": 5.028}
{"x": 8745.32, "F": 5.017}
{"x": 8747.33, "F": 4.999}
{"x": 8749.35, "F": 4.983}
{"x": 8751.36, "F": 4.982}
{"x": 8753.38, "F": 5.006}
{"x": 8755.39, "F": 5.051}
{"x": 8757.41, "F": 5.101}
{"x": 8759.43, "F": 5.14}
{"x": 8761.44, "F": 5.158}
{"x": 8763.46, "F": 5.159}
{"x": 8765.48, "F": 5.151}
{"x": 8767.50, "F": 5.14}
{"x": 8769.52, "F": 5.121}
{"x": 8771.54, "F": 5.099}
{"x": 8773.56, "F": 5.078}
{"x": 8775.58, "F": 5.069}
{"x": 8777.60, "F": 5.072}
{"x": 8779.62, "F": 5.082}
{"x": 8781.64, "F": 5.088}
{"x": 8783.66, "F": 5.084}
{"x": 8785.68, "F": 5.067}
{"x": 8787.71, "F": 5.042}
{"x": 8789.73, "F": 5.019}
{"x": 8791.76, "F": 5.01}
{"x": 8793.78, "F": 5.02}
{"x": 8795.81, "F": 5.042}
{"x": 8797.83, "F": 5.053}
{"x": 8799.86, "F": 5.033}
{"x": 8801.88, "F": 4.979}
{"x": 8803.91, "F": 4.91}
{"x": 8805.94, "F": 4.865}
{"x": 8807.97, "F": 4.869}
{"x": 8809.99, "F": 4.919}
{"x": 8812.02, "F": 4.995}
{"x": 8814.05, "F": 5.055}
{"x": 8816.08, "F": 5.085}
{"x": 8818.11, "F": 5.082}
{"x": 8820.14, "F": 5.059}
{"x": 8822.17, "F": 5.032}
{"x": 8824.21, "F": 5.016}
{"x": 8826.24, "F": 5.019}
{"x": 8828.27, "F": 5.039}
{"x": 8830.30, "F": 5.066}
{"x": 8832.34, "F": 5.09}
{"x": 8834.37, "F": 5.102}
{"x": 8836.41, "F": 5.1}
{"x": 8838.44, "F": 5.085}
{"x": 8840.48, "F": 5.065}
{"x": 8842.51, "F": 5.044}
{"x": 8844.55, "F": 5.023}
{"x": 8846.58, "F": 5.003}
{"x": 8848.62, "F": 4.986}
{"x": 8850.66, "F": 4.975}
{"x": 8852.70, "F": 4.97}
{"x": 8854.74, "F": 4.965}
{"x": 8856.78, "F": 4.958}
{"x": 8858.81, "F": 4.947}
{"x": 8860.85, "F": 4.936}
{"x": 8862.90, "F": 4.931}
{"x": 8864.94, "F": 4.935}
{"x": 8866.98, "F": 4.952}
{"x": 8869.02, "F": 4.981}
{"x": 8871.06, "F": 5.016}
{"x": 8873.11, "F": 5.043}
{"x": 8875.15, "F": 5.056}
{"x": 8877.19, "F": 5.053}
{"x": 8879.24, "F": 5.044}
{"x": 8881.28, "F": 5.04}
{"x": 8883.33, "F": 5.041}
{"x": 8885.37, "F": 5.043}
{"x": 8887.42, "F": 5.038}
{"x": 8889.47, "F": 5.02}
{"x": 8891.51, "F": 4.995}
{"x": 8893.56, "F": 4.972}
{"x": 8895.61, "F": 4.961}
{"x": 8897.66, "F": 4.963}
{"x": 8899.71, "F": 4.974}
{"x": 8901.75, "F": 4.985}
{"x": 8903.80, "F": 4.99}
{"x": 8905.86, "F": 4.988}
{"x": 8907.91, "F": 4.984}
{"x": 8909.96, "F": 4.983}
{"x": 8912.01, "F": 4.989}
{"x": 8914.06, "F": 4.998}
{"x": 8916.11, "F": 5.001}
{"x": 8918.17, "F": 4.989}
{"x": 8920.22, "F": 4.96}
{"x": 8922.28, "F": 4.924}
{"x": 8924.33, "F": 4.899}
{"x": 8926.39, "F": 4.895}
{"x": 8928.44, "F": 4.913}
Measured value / 0.05 mag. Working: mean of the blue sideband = 5.42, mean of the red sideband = 4.99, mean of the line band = 4.97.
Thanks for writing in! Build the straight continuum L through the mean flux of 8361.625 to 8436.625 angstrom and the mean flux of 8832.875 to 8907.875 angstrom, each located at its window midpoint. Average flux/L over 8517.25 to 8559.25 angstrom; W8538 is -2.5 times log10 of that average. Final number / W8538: 0.07 mag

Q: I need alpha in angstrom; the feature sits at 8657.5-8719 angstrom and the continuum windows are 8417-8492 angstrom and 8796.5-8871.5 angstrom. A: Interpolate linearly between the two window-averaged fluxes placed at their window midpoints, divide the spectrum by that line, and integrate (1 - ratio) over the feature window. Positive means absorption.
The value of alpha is 1.7 angstrom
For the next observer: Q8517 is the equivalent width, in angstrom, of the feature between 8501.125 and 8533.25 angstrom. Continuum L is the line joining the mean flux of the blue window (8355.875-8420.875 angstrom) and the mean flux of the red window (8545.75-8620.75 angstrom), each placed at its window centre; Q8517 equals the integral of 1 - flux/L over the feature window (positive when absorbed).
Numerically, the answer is 0.6 angstrom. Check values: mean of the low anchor 5.45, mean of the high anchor 5.23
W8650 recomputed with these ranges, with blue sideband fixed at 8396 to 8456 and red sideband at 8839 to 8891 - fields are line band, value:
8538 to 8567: 0.08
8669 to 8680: 0.02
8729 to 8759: 0.02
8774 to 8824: 0.01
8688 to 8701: 0.01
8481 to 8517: 0.04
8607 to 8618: -0.01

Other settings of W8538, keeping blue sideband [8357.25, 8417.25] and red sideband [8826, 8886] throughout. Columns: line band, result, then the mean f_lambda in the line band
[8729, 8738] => 0.007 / 5.1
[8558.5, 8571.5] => 0.000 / 5.28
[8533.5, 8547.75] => 0.174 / 4.52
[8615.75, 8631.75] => -0.016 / 5.31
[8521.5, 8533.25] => 0.029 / 5.18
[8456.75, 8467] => -0.011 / 5.43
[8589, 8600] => 0.002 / 5.25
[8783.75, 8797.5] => 0.009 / 5.04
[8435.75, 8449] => 0.008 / 5.36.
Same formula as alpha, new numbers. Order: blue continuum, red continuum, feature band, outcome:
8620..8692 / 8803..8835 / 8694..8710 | -0.3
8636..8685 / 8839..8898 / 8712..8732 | -0.6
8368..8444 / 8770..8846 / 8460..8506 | 1.0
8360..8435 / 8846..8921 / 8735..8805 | 0.5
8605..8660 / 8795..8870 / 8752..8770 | -0.1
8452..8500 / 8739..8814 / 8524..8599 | 2.0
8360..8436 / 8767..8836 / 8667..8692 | 0.4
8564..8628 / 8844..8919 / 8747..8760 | 0.2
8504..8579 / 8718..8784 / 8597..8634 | -1.4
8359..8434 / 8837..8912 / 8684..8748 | 0.4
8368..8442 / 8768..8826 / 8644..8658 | 0.3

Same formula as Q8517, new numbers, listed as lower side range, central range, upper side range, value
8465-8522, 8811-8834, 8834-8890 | -0.1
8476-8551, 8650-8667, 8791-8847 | 1.1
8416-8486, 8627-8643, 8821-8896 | 0.0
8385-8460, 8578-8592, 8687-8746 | 0.0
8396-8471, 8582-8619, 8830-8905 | 0.0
